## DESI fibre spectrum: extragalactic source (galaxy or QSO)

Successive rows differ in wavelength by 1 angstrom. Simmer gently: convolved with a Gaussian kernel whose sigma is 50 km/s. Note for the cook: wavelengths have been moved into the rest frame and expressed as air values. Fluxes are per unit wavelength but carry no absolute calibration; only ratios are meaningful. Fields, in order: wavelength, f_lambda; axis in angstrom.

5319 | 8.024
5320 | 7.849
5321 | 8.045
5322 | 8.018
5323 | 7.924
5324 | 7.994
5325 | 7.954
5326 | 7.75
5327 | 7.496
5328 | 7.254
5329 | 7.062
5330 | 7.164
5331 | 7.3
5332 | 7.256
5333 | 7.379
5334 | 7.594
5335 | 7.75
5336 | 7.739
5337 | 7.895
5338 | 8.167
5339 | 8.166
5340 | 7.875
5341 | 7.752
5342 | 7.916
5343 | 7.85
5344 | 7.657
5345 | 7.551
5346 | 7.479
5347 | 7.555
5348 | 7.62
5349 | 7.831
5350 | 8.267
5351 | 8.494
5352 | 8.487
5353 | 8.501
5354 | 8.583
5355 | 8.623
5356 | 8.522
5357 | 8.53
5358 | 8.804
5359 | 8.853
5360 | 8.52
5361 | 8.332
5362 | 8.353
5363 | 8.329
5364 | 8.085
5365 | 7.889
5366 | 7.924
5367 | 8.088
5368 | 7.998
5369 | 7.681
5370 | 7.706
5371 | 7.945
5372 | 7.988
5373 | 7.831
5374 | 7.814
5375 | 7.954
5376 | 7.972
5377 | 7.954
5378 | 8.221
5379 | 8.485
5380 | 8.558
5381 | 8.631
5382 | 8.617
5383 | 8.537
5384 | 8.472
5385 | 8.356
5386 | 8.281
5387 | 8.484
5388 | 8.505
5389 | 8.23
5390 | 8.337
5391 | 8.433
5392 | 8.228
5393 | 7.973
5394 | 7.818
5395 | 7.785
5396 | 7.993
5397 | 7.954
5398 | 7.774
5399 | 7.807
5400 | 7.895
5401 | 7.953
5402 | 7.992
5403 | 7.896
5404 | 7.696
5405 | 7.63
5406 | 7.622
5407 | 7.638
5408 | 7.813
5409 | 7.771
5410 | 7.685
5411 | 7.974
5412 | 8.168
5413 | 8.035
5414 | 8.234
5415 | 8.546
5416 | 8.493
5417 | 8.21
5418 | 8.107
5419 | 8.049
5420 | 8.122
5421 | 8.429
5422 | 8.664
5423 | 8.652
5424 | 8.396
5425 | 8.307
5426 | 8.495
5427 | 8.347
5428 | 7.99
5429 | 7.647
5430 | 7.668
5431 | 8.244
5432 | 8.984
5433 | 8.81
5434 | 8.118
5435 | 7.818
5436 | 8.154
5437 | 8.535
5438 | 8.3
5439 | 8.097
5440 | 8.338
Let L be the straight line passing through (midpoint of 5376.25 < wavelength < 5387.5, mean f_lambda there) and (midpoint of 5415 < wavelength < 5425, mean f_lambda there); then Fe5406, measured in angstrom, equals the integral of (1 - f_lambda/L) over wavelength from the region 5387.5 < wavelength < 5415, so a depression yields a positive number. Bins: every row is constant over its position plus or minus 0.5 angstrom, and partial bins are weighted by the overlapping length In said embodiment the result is 1.4 angstrom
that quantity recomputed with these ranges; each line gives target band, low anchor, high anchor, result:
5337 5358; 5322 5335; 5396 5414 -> -1.3 angstrom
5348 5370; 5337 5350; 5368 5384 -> -0.9 angstrom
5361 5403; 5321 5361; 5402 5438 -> -0.4 angstrom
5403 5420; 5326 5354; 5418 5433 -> 0.5 angstrom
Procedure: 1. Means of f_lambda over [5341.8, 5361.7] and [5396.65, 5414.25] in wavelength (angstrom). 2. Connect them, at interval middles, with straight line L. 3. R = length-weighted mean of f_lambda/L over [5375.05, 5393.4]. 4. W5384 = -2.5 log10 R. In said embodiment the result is -0.05 mag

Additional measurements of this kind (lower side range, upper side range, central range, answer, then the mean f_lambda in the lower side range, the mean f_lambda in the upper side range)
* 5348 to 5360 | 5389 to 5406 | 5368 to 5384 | 0.01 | 8.46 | 7.95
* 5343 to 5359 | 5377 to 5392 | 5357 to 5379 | 0.02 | 8.18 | 8.42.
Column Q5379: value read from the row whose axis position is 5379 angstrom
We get 8.485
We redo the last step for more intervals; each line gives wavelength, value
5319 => 8.024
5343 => 7.85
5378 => 8.221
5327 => 7.496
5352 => 8.487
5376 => 7.972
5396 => 7.993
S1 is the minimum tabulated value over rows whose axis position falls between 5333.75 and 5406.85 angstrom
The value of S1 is 7.479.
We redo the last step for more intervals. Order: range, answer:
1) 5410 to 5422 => 7.685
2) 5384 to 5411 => 7.622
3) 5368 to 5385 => 7.681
